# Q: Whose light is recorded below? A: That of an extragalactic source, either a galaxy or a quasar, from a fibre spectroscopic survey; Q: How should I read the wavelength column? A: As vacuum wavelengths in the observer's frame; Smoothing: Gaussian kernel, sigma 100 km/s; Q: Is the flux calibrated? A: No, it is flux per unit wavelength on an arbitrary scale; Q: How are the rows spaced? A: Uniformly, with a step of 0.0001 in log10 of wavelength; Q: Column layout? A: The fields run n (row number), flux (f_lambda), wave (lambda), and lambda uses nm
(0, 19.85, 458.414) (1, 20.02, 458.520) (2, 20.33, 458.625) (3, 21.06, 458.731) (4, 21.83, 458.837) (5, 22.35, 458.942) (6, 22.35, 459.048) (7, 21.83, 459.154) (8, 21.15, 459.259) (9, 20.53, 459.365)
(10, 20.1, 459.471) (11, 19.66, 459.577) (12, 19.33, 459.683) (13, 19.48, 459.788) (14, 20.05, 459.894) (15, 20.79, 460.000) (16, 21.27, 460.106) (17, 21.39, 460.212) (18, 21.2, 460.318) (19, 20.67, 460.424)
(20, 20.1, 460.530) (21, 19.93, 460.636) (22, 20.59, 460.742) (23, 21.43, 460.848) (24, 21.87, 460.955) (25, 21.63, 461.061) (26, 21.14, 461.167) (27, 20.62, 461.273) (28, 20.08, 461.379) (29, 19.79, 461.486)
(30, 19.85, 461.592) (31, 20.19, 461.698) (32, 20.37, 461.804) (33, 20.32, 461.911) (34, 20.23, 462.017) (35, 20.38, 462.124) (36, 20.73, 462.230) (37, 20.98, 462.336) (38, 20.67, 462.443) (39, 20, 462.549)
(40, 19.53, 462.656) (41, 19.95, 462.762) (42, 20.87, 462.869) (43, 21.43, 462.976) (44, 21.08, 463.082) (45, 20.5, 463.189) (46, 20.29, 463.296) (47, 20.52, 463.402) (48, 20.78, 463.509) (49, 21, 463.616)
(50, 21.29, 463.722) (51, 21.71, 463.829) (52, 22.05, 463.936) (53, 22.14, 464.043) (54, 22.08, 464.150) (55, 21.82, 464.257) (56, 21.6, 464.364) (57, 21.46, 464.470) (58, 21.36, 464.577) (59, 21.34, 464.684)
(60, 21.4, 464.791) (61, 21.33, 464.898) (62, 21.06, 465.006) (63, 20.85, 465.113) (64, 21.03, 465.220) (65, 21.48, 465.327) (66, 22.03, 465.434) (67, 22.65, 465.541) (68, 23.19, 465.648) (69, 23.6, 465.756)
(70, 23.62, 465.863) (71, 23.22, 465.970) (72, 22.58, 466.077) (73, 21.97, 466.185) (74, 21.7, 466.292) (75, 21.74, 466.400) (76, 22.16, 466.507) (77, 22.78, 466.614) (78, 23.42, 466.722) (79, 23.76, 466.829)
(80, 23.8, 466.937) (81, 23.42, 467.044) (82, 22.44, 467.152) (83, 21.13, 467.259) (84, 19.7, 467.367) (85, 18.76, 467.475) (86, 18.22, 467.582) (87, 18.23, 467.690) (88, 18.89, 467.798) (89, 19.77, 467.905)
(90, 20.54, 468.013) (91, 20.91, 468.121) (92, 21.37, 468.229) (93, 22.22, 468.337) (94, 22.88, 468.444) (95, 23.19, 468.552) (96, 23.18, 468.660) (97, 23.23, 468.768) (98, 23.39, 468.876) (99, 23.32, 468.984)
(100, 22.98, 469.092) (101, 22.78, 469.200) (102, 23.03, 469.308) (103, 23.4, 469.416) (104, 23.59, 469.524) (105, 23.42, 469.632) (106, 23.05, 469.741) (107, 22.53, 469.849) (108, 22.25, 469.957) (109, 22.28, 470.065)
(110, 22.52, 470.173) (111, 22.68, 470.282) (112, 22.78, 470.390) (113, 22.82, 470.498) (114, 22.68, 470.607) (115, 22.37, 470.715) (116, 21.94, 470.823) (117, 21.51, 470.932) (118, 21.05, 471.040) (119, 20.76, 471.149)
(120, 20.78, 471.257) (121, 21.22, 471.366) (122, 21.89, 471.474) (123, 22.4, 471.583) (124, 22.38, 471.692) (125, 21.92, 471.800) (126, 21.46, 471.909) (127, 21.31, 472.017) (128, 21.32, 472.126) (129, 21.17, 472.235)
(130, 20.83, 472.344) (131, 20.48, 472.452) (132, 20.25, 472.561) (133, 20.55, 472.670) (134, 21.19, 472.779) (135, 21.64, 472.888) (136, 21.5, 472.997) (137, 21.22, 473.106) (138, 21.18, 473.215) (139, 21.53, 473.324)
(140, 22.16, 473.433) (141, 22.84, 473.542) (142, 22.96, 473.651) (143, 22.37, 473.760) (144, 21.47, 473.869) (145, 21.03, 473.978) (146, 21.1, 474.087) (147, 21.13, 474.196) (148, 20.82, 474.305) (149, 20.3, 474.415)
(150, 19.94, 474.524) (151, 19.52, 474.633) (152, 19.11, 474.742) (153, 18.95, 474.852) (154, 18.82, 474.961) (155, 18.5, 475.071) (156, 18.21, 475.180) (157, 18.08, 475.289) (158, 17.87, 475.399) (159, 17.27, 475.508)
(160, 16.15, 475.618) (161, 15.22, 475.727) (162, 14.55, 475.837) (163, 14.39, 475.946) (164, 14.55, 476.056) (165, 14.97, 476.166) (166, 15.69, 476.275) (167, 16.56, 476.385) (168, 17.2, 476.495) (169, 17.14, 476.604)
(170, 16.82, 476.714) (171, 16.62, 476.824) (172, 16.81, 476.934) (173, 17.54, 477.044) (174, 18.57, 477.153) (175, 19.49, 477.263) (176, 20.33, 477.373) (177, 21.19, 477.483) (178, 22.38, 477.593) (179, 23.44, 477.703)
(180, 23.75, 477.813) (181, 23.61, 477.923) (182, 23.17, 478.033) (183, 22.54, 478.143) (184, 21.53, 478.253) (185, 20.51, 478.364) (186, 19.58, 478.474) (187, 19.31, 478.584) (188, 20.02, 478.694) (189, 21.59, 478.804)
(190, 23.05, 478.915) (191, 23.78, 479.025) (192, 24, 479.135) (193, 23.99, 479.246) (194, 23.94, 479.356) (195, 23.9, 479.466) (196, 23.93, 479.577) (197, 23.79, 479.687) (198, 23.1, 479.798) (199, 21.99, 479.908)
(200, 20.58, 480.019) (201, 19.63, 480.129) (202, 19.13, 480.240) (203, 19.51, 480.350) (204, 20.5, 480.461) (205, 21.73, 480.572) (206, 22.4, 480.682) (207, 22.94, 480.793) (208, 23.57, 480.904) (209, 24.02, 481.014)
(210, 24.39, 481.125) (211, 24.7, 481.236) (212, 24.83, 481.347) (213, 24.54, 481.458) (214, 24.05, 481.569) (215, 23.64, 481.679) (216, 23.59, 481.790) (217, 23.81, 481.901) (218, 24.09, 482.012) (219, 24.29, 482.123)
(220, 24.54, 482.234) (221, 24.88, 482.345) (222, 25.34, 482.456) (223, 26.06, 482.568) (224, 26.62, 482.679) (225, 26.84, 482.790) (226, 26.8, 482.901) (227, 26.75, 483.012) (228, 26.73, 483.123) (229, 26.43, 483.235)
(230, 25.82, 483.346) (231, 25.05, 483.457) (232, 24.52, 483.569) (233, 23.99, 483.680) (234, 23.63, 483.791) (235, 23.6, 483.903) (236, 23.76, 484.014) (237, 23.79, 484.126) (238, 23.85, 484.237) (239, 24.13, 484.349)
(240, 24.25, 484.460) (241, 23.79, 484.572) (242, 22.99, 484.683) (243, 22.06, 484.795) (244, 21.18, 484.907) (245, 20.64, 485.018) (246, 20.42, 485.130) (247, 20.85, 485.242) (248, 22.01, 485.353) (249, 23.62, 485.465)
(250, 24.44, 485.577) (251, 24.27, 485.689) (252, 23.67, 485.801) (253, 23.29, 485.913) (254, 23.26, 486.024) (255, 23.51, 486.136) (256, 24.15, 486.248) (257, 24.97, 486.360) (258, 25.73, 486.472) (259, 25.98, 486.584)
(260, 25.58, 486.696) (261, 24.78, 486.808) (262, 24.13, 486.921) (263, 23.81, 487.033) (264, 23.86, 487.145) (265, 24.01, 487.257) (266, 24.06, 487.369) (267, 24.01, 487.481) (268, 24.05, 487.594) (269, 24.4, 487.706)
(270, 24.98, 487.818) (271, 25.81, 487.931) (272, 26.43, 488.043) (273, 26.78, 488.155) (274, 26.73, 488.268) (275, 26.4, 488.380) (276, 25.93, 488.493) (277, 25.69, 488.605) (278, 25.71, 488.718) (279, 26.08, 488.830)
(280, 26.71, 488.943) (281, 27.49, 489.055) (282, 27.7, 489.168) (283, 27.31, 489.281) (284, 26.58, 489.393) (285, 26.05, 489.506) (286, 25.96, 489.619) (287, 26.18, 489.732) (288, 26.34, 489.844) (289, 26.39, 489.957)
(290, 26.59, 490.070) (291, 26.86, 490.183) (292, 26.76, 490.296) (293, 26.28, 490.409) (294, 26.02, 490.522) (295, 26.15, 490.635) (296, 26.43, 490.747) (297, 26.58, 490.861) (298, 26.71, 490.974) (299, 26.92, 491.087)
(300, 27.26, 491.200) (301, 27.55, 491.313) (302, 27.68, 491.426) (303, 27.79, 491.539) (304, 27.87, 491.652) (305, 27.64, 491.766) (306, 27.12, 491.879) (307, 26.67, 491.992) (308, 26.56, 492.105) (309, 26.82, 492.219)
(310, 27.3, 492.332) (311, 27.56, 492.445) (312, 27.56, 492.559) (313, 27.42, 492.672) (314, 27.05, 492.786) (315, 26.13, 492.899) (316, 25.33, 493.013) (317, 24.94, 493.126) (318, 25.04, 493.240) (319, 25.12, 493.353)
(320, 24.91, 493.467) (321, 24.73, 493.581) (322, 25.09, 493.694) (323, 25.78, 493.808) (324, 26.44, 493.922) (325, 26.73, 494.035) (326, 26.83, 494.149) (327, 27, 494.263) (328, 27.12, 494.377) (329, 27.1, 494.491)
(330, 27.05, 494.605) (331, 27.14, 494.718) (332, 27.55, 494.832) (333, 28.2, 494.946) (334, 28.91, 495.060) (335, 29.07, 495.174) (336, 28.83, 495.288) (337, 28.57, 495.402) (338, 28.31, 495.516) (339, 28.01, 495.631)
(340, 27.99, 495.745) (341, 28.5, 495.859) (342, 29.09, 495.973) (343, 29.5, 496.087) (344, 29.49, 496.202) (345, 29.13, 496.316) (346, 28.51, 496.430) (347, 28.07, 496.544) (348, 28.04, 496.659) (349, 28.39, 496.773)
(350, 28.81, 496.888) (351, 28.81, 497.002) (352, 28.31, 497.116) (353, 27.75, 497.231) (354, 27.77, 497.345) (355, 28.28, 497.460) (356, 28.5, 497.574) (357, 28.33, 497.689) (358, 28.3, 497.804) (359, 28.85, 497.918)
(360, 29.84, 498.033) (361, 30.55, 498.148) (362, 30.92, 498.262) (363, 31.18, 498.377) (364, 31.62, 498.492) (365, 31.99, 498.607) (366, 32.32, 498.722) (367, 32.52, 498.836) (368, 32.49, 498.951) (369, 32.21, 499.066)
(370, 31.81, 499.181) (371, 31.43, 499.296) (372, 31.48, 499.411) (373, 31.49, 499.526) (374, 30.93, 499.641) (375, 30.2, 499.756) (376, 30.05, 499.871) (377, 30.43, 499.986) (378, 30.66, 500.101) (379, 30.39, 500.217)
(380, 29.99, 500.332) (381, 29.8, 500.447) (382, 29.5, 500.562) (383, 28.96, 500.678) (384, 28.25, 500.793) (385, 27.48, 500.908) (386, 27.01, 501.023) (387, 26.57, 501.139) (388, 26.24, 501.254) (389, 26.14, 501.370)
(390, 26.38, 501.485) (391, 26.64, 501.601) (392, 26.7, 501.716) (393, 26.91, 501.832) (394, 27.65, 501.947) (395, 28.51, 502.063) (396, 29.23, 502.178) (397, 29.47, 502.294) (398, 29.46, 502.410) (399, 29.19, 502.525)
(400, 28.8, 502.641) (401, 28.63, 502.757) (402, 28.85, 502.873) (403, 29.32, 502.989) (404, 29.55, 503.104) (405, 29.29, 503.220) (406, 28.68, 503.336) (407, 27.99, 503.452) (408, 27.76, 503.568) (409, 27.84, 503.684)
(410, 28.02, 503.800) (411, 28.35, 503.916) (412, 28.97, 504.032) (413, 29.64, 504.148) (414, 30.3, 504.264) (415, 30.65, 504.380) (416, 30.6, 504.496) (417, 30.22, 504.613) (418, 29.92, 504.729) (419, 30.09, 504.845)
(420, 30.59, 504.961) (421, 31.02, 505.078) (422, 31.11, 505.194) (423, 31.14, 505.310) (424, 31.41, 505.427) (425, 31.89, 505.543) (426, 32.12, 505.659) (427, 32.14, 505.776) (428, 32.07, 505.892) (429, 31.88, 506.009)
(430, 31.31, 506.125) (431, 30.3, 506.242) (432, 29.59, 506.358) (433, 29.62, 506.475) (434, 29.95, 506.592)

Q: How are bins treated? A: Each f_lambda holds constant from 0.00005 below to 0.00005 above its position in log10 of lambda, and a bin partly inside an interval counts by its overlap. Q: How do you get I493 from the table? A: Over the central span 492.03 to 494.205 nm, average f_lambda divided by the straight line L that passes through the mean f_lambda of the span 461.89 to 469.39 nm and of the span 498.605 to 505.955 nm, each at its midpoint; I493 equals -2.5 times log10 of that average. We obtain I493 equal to 0.06 mag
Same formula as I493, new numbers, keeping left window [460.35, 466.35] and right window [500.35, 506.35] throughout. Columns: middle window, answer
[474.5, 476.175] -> 0.34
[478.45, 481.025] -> 0.11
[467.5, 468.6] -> 0.08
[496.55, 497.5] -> -0.01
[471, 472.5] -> 0.07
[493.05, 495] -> 0.04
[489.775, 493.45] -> 0.01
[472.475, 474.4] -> 0.09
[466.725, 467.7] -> 0.03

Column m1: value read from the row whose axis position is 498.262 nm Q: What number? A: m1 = 30.92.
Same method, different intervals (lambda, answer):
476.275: 15.69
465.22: 21.03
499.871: 30.05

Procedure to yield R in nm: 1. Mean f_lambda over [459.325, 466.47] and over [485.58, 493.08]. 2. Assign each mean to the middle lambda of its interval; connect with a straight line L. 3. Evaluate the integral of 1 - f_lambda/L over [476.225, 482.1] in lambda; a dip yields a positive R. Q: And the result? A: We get 0.62 nm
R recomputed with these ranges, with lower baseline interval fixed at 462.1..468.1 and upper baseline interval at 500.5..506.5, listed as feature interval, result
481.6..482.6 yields 0.02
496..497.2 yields -0.04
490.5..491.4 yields 0.00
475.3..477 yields 0.54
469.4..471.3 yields 0.01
